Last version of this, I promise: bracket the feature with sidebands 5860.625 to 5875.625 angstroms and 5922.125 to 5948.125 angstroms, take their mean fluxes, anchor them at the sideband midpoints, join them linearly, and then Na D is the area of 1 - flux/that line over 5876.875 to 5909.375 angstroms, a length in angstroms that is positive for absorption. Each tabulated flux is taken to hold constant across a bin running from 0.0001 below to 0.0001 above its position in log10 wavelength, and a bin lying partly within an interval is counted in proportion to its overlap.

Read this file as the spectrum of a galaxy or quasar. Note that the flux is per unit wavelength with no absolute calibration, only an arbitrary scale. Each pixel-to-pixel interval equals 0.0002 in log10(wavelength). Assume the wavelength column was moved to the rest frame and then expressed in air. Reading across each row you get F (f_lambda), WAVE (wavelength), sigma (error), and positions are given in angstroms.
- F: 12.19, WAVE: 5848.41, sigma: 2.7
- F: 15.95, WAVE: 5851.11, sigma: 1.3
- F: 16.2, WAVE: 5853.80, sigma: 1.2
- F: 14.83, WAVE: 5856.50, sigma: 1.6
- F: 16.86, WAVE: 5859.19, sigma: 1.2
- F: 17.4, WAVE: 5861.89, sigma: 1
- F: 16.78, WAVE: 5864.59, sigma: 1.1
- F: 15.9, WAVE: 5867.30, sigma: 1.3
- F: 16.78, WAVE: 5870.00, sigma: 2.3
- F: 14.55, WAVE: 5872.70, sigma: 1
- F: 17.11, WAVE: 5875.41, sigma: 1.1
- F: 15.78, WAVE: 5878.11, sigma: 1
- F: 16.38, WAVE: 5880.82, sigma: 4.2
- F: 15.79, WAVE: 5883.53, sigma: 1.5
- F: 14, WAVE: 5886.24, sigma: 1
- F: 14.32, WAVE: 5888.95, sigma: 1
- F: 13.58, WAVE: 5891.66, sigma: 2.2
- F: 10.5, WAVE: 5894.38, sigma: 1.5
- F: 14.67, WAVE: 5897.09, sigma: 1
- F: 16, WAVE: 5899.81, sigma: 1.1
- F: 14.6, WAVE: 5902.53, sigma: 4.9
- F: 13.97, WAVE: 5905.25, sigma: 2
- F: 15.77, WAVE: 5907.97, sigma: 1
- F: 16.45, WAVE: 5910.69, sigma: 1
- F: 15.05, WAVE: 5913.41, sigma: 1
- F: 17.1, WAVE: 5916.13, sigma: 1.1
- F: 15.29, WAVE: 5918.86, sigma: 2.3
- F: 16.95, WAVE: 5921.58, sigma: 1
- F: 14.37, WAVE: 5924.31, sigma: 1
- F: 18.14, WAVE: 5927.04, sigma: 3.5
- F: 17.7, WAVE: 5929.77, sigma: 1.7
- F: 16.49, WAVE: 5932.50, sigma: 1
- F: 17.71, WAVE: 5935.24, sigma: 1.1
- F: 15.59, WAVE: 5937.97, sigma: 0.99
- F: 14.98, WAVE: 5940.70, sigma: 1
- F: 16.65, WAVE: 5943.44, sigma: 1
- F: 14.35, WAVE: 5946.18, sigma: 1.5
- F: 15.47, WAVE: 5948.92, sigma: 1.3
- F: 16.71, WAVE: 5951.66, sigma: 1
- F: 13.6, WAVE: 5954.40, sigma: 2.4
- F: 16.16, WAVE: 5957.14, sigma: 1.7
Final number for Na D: 3.4 angstroms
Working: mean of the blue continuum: 16.4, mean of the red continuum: 16.2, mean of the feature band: 14.6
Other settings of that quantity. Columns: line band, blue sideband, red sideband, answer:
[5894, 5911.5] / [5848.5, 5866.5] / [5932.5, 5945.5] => 1.48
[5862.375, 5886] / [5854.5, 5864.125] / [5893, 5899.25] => -1.67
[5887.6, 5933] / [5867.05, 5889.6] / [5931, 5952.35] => 1.41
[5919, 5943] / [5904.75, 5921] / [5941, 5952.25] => -1.12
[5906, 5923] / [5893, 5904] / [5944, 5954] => -1.91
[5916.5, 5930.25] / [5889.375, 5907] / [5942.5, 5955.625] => -1.71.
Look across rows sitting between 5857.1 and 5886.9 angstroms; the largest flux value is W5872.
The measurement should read 17.4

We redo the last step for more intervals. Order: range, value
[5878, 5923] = 17.1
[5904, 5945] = 18.14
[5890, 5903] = 16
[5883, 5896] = 15.79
